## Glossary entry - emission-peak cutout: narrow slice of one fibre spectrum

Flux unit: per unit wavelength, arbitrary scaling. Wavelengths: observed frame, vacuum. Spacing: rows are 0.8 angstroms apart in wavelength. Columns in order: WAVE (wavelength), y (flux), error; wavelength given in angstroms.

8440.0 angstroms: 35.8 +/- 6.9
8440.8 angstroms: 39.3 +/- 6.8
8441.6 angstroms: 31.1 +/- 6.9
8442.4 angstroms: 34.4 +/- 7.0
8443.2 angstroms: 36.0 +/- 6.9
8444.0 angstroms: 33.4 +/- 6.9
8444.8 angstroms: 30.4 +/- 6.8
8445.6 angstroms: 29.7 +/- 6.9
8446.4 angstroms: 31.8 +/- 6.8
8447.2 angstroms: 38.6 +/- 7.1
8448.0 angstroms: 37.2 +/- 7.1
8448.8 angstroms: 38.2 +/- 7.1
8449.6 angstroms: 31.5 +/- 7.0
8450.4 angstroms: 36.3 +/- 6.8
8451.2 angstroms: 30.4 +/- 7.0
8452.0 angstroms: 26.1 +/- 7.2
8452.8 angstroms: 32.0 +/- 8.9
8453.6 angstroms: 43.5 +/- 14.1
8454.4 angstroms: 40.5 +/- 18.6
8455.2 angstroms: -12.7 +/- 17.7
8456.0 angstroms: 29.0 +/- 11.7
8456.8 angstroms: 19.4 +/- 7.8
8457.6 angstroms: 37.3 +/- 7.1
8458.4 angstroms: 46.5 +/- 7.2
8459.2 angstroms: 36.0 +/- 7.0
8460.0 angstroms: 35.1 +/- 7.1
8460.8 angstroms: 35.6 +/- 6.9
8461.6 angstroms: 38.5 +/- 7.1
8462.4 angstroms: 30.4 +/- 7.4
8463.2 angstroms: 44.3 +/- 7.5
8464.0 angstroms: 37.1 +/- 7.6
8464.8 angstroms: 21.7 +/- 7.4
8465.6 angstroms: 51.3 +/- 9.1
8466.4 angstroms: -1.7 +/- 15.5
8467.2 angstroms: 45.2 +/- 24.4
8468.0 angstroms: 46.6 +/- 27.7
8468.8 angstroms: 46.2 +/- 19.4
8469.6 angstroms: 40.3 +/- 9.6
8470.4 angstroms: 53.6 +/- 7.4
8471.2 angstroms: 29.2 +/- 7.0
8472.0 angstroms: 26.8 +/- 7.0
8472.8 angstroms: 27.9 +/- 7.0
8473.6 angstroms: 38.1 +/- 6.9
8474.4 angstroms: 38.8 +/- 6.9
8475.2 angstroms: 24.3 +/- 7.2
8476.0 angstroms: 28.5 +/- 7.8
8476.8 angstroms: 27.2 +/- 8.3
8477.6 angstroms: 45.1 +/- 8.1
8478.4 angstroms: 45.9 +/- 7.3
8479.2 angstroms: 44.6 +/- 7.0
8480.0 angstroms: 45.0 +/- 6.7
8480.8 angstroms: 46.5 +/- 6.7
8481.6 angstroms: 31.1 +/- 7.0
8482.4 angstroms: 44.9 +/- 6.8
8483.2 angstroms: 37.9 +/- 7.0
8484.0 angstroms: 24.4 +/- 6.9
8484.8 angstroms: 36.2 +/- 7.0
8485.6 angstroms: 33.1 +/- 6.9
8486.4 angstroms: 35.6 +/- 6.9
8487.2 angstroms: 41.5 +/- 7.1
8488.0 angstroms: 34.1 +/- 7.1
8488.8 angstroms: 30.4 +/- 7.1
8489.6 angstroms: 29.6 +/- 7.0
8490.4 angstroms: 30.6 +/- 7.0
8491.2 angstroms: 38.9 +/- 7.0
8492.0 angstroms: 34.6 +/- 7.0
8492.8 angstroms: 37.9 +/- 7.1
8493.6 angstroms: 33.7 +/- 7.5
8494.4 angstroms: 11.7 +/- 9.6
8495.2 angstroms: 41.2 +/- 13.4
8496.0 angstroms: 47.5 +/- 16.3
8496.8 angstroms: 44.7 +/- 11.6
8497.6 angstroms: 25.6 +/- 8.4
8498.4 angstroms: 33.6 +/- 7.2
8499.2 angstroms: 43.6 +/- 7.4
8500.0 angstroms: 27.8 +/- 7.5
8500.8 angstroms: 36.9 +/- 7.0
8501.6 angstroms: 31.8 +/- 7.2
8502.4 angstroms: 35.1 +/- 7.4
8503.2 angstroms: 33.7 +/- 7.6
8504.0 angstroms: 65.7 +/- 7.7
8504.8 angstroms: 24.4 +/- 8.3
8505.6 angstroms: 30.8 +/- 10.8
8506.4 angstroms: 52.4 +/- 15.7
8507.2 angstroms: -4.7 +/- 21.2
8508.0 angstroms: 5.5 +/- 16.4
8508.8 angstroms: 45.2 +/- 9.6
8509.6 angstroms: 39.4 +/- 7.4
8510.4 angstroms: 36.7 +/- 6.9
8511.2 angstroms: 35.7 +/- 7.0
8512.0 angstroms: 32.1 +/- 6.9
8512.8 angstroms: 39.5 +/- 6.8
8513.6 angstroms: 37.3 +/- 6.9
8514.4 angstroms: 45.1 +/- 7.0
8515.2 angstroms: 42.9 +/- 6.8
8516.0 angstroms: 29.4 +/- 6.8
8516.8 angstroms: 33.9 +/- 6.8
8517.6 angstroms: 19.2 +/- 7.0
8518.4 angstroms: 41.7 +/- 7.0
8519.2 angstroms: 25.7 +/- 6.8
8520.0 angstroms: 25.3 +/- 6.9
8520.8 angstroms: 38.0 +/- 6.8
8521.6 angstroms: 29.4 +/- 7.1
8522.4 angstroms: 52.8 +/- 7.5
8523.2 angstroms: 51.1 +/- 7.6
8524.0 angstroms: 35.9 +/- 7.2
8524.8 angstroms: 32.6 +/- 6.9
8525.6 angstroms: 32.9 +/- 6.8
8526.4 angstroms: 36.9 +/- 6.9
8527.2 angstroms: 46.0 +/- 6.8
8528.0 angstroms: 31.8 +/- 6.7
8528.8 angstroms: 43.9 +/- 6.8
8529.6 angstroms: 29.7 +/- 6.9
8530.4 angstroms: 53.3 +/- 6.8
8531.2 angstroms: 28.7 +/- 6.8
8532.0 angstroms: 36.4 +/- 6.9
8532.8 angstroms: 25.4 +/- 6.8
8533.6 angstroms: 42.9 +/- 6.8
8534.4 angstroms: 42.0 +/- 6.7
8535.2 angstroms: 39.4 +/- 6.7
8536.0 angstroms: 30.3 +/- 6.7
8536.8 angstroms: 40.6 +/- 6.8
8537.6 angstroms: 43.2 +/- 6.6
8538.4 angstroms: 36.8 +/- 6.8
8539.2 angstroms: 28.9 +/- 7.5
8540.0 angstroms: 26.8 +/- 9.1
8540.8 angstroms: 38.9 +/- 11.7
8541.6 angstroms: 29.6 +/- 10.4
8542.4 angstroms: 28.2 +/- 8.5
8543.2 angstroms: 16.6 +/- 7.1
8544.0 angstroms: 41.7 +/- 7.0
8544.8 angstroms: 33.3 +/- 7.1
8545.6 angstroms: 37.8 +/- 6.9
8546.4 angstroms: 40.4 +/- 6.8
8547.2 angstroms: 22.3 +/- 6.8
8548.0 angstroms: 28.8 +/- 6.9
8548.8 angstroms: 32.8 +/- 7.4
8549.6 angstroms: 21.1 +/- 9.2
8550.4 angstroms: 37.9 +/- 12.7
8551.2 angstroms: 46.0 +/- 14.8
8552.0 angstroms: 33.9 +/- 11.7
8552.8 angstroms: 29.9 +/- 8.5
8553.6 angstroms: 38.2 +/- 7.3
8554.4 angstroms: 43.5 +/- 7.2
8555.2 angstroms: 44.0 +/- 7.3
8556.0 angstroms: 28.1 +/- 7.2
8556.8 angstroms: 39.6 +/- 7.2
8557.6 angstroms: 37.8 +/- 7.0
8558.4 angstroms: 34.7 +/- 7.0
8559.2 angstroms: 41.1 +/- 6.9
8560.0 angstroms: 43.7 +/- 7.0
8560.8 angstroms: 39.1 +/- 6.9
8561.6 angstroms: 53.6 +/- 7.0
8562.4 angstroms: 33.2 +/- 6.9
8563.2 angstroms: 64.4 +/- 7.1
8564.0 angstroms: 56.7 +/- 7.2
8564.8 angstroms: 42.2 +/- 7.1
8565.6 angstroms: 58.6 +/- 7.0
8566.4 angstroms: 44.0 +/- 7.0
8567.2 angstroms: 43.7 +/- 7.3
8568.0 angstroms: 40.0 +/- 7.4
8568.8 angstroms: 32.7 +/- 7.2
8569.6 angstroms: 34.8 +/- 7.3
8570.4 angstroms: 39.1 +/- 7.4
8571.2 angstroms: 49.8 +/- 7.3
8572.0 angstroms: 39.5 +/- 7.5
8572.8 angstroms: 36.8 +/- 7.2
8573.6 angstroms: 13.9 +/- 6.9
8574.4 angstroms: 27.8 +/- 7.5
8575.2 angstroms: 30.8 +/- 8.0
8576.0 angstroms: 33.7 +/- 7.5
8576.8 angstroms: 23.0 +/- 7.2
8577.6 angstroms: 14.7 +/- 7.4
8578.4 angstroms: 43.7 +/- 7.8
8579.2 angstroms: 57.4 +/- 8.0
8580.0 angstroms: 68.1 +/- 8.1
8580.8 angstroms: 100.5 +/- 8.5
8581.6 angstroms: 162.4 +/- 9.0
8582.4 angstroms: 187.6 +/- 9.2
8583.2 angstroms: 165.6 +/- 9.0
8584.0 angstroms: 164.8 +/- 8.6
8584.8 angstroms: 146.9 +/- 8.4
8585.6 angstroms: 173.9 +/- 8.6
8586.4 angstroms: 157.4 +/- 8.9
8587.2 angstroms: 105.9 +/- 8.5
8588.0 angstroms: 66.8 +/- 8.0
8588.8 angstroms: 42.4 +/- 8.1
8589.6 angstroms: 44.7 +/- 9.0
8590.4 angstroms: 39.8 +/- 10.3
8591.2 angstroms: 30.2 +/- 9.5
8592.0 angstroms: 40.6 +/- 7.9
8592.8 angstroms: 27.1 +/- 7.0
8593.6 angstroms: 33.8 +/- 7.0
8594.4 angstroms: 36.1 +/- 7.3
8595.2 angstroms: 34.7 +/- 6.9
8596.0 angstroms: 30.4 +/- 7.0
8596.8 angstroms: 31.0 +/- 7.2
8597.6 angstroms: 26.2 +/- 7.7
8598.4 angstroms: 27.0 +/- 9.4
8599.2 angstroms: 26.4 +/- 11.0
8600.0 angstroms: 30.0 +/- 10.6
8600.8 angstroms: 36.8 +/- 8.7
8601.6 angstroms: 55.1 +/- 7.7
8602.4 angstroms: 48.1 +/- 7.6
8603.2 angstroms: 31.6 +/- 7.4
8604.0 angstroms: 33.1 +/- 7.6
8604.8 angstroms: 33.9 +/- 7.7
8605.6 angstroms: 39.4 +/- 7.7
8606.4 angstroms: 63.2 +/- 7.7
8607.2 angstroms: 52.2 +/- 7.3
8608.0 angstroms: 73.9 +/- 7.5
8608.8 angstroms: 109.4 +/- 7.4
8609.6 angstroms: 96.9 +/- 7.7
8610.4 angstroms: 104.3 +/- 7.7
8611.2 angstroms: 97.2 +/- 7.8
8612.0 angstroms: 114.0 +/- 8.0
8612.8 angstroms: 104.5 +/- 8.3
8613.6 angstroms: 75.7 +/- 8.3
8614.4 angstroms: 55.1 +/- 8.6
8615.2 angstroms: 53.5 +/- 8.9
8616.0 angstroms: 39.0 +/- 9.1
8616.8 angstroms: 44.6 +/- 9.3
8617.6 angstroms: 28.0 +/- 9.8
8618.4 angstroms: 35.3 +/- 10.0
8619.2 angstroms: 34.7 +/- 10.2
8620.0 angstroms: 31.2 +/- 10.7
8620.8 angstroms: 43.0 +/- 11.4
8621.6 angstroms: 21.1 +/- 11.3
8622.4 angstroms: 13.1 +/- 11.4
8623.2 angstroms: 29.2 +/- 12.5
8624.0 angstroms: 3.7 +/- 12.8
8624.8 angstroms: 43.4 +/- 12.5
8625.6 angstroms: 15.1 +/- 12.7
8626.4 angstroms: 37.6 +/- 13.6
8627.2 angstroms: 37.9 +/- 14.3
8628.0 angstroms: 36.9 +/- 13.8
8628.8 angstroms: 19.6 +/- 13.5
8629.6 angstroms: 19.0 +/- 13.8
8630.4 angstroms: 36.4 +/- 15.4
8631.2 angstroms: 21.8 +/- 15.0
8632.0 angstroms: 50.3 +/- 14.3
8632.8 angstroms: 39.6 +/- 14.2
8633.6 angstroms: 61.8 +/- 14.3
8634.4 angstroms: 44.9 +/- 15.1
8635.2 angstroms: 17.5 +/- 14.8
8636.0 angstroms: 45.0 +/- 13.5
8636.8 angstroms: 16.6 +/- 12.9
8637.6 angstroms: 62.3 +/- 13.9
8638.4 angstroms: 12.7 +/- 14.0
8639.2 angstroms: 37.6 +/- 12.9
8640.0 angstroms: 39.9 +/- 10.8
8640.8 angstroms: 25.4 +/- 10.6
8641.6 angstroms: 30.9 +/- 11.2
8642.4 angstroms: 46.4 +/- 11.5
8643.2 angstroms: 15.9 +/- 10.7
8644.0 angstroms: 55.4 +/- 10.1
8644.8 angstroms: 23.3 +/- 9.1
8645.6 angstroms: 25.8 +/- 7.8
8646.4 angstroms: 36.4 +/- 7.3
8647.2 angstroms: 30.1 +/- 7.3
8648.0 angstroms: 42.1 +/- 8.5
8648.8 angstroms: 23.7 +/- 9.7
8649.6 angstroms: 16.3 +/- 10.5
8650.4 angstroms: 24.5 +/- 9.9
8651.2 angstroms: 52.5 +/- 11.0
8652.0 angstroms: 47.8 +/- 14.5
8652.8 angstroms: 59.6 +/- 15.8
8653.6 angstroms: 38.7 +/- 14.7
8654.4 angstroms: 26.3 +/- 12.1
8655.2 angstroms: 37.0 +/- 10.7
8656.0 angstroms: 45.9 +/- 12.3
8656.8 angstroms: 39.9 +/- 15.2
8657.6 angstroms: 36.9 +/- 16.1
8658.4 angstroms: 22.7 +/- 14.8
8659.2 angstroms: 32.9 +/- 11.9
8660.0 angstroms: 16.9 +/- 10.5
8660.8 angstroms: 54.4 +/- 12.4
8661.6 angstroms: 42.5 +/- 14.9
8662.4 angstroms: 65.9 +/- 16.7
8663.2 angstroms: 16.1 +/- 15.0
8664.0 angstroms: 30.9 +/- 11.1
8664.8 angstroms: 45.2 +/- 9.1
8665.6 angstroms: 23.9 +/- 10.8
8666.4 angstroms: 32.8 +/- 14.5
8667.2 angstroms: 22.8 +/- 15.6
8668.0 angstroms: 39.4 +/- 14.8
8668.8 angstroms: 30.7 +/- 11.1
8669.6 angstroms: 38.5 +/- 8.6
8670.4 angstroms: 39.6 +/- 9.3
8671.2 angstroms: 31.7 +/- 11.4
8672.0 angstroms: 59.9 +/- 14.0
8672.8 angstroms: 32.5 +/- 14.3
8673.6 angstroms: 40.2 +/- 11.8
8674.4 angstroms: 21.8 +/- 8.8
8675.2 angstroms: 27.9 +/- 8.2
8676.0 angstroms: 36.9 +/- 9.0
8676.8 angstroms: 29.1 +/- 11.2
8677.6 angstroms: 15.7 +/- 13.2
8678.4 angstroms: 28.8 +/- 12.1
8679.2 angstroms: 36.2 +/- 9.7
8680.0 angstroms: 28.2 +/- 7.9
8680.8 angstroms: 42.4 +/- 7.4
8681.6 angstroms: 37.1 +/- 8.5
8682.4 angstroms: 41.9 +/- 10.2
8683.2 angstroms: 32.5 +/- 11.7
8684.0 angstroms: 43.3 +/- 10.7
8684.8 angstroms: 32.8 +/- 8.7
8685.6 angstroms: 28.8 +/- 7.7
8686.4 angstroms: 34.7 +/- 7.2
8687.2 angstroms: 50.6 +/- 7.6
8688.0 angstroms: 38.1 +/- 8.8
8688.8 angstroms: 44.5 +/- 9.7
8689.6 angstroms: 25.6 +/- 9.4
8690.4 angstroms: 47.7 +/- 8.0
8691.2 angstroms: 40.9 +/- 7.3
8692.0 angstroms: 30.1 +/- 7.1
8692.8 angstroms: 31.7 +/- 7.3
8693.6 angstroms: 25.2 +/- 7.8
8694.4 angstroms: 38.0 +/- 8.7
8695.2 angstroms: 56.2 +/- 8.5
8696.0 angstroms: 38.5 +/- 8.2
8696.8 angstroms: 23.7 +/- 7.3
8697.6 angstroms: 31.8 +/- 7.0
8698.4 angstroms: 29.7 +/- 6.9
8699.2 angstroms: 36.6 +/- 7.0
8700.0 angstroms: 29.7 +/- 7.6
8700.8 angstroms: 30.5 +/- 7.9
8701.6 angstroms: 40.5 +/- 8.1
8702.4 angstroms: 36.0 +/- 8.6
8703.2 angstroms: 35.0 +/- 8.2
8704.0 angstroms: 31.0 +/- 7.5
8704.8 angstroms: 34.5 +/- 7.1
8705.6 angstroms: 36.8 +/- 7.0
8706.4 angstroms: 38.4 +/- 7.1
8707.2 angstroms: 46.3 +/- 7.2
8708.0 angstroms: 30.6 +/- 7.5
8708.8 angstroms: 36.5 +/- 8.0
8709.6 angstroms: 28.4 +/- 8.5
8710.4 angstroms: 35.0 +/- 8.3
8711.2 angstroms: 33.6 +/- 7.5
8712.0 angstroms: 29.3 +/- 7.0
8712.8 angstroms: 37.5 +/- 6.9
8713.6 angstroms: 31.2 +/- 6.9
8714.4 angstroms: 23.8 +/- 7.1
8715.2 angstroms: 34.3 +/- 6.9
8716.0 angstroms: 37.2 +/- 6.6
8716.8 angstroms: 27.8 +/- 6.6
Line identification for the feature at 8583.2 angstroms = Halpha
